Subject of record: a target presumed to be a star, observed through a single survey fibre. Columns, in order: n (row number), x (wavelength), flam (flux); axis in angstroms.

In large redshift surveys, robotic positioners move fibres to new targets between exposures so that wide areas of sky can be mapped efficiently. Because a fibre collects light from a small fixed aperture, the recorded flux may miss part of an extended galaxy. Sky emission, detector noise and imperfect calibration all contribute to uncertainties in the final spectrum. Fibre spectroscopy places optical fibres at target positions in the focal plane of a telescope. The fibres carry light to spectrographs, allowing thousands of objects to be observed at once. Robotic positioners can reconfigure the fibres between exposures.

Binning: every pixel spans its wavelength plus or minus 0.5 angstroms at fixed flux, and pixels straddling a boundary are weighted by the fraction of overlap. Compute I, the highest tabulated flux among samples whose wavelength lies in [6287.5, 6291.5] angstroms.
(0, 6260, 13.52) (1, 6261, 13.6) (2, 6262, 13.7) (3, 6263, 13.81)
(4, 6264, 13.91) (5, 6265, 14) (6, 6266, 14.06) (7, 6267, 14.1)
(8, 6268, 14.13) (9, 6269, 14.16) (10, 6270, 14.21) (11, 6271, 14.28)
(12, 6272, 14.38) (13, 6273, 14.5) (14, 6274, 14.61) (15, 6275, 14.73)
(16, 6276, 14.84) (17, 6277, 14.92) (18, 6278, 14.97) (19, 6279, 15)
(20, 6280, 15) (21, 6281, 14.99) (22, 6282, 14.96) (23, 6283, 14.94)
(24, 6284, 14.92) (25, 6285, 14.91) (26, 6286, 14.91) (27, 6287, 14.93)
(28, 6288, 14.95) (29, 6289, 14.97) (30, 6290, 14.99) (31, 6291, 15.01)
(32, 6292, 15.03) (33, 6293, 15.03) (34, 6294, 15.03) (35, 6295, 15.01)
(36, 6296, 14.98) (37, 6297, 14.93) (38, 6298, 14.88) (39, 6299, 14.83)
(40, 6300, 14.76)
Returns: 15.01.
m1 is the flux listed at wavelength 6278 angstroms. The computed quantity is 14.97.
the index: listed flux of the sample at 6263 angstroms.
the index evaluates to 13.81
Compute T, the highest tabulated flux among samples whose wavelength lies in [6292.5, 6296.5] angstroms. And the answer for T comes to 15.03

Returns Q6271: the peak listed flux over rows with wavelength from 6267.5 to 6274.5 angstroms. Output 14.61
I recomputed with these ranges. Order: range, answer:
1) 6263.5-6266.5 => 14.06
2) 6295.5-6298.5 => 14.98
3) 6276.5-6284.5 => 15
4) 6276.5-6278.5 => 14.97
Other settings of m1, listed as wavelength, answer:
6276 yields 14.84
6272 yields 14.38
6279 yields 15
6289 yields 14.97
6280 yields 15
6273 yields 14.5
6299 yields 14.83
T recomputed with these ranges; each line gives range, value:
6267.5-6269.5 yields 14.16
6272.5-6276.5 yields 14.84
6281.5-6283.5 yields 14.96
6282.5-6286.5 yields 14.94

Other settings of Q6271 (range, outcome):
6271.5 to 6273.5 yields 14.5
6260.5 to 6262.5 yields 13.7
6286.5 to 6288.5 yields 14.95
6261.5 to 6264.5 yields 13.91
